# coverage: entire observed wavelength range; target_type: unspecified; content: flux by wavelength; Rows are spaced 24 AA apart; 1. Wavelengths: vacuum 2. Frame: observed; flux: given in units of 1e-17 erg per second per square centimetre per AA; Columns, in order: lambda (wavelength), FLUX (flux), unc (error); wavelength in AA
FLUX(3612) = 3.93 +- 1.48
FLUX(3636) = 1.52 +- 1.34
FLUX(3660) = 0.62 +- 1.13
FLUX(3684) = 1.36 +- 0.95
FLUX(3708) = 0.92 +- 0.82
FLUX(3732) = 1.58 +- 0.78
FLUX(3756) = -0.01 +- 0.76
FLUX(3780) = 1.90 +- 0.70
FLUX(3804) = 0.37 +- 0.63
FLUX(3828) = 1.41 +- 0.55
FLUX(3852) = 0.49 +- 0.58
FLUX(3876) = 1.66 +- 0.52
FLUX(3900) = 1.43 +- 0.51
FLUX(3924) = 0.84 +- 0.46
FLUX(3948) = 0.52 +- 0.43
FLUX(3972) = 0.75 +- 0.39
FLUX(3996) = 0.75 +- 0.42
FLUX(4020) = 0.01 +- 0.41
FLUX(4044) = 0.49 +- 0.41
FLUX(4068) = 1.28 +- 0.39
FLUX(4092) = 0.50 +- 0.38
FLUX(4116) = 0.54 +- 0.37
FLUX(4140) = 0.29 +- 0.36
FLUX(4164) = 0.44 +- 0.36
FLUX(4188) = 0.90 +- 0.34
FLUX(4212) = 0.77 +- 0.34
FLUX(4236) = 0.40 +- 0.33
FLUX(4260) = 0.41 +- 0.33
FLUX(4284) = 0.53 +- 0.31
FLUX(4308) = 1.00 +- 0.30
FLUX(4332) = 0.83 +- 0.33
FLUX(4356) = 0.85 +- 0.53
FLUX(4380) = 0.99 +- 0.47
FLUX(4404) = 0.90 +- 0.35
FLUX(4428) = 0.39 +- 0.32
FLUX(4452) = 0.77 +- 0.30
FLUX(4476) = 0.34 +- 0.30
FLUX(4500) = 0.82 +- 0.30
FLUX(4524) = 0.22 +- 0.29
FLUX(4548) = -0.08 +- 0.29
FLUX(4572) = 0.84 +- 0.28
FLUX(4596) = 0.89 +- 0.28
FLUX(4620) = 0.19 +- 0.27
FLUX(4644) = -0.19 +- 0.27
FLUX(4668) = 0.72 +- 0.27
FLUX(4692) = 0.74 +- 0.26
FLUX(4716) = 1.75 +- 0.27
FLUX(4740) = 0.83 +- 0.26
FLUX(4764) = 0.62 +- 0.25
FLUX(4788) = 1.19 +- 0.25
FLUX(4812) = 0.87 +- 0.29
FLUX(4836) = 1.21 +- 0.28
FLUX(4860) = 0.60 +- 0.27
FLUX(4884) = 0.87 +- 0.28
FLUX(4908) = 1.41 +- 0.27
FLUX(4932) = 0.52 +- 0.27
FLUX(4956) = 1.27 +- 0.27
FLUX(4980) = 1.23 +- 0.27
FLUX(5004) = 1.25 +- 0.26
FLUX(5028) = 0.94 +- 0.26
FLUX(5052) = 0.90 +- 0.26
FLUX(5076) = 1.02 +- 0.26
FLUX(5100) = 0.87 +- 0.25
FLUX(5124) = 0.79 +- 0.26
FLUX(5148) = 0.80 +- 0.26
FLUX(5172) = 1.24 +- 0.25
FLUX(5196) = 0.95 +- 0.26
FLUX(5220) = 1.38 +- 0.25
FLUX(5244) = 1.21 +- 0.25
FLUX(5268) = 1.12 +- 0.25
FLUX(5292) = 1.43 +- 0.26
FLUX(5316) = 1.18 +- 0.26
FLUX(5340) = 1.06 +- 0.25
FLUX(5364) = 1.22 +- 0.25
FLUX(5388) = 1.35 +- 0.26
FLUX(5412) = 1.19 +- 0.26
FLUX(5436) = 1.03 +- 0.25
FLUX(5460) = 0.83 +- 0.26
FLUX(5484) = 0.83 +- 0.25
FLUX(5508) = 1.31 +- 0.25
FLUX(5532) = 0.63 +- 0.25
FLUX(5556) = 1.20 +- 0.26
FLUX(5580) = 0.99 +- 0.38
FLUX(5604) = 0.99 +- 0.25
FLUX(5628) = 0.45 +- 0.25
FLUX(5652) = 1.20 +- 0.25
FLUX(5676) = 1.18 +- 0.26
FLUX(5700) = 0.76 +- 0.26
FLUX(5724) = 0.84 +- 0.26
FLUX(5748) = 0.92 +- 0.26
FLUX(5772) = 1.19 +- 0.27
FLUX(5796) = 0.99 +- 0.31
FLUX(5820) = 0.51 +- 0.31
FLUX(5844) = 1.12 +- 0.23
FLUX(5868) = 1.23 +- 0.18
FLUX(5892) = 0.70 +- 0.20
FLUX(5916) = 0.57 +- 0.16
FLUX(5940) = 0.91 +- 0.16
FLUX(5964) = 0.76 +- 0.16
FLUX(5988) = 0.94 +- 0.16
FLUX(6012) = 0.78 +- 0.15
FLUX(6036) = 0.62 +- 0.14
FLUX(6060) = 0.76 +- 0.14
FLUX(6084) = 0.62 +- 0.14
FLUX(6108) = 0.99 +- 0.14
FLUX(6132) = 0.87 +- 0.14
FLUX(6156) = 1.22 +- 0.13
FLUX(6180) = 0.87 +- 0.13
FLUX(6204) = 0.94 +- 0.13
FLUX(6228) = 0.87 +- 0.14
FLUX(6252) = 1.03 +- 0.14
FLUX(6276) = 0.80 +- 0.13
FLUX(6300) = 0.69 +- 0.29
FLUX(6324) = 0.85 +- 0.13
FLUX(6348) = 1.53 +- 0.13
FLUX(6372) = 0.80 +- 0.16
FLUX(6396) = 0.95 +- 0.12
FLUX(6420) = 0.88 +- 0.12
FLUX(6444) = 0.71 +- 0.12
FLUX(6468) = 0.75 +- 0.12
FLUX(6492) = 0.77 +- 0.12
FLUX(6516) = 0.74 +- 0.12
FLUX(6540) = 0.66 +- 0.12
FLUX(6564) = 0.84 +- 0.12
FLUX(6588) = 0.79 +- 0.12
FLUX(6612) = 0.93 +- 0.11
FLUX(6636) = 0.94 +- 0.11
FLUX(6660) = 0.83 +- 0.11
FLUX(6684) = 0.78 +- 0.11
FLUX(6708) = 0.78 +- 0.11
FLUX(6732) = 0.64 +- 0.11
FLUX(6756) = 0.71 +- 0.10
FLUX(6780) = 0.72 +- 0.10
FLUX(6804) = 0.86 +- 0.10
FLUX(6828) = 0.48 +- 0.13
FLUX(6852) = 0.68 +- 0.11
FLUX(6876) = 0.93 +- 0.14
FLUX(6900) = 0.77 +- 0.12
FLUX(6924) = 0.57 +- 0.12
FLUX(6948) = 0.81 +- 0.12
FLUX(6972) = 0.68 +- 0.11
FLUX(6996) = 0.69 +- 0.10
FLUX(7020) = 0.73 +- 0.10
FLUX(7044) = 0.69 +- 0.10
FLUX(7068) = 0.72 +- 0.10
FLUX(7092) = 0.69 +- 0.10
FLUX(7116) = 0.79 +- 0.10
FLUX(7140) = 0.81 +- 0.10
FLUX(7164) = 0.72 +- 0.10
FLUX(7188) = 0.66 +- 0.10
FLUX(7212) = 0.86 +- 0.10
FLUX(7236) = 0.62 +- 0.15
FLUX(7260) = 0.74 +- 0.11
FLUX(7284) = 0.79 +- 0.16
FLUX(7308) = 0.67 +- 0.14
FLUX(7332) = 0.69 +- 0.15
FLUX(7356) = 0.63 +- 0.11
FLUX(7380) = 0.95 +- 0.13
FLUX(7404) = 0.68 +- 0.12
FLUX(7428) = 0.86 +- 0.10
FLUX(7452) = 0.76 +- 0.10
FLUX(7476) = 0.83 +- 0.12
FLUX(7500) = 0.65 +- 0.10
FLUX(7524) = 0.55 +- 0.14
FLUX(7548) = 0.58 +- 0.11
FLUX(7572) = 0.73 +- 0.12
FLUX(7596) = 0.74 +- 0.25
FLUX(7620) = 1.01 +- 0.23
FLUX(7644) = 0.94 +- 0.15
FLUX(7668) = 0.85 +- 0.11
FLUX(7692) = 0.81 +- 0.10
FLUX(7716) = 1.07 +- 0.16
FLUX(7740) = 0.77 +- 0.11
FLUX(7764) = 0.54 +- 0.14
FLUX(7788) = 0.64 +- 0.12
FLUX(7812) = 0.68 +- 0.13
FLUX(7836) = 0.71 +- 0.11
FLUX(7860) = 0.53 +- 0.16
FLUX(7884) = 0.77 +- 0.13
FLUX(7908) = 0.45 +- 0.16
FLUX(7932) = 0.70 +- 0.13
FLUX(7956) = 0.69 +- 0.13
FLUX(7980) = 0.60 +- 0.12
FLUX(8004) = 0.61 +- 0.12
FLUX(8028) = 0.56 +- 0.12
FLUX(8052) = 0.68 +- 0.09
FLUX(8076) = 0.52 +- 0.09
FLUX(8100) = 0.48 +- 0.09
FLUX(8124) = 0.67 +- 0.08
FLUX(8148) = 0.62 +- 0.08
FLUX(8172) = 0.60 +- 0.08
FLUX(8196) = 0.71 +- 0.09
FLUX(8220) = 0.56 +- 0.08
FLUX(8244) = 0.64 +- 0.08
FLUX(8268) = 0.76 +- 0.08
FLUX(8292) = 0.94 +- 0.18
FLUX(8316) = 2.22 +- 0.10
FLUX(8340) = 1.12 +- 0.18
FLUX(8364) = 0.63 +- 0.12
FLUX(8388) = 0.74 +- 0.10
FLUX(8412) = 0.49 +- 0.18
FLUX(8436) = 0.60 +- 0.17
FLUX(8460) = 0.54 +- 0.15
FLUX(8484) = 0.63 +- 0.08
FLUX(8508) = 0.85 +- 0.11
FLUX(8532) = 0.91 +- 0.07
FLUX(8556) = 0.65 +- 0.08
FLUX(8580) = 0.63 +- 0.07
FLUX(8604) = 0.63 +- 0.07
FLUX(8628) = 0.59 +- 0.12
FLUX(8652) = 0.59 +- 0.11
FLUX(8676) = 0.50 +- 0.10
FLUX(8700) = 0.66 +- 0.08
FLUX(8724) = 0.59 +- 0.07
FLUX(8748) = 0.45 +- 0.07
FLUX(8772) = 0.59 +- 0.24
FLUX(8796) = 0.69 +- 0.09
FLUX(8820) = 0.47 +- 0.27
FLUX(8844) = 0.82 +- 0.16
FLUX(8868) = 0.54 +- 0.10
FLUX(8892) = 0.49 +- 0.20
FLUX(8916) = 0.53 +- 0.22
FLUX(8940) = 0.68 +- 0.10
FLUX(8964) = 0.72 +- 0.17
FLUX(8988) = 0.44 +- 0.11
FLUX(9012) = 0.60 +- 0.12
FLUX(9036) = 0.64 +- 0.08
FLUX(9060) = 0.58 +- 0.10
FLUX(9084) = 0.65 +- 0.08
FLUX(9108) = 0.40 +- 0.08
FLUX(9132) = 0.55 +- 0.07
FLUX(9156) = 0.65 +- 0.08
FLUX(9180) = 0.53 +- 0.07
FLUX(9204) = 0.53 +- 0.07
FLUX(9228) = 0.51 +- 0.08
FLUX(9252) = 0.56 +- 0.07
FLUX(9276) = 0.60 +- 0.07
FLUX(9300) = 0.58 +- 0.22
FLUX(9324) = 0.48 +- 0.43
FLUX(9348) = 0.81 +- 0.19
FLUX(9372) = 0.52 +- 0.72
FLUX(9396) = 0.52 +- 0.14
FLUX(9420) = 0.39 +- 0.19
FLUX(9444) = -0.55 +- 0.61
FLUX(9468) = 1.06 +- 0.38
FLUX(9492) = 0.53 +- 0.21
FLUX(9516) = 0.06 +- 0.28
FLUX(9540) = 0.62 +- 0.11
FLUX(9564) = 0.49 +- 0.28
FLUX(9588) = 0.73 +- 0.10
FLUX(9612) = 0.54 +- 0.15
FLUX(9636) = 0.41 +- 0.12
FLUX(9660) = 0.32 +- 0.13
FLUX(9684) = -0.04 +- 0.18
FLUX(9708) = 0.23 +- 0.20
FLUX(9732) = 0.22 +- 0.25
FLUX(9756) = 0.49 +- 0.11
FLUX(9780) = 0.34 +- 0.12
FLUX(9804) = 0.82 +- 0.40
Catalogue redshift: 0.266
